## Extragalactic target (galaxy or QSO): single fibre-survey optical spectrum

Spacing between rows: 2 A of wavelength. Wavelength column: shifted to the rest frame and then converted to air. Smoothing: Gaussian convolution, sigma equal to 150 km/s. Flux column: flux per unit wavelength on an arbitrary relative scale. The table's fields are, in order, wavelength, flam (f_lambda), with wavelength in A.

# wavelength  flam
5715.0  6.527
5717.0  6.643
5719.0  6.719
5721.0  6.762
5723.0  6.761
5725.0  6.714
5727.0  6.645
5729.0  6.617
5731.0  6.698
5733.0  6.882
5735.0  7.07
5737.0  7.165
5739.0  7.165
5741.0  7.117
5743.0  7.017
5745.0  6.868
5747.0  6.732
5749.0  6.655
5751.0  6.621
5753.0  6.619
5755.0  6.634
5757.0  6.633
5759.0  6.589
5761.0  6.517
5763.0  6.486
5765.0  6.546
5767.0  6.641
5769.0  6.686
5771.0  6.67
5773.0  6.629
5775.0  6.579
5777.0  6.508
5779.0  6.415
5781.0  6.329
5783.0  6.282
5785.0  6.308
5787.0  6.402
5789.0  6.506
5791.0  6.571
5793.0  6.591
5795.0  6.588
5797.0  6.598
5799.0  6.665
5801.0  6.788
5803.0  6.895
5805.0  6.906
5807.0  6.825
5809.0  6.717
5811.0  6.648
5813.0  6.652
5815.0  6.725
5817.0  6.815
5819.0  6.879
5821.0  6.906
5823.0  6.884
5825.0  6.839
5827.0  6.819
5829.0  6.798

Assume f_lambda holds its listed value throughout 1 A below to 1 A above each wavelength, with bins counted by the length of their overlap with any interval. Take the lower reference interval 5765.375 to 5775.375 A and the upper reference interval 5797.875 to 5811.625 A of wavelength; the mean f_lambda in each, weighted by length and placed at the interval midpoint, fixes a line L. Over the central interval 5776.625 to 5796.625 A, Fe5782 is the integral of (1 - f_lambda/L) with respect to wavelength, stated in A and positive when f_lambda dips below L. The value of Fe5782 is 0.8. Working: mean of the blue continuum 6.64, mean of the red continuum 6.78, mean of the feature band 6.45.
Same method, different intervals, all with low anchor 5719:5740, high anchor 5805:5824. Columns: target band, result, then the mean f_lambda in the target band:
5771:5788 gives 0.9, 6.45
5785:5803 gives 0.6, 6.59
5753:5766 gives 0.5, 6.57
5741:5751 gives 0.0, 6.83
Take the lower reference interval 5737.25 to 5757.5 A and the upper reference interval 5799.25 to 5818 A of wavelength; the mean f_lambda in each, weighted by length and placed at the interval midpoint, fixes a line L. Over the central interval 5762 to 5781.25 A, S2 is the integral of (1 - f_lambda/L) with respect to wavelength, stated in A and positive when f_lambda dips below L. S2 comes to 0.69 A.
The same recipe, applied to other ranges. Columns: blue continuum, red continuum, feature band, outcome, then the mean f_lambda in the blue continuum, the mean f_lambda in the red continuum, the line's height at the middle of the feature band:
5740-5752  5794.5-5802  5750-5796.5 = 1.4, 6.84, 6.66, 6.75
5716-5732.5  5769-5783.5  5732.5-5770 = -1.0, 6.7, 6.51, 6.6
